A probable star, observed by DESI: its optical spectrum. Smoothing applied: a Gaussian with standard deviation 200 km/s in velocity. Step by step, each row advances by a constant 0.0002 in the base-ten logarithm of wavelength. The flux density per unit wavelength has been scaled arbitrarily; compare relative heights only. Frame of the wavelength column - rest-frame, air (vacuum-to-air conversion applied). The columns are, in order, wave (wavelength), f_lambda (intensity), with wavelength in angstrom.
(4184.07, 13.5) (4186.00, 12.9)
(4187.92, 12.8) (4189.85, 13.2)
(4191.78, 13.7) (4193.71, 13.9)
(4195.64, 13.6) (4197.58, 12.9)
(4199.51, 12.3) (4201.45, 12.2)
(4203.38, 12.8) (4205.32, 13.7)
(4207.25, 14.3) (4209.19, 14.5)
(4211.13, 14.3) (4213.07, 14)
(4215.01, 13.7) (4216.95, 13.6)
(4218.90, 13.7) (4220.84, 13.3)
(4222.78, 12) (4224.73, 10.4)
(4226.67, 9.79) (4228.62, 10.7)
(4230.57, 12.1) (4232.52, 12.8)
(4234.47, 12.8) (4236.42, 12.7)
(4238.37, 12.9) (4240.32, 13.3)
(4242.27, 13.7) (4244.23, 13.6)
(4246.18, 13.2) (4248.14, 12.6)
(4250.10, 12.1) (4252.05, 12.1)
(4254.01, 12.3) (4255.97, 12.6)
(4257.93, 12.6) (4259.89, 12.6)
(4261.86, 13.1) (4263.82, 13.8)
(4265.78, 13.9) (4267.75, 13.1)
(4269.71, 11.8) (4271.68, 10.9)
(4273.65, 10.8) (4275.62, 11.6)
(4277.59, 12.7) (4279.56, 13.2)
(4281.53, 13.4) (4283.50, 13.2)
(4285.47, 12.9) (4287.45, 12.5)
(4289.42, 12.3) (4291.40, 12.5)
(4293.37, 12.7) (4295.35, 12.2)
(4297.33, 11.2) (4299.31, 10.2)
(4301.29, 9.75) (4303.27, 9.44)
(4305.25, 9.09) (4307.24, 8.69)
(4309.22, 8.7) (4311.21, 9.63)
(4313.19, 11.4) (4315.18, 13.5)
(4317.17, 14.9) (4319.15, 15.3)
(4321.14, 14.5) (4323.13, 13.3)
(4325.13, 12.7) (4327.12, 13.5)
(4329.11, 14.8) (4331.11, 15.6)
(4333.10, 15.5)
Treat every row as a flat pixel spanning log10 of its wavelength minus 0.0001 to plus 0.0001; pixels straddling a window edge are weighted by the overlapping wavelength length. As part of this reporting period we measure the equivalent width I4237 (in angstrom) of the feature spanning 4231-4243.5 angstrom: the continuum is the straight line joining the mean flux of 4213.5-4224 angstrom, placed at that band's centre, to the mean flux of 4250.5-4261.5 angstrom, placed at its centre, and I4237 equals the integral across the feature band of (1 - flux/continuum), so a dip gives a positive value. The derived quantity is -0.2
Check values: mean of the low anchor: 13.2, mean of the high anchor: 12.5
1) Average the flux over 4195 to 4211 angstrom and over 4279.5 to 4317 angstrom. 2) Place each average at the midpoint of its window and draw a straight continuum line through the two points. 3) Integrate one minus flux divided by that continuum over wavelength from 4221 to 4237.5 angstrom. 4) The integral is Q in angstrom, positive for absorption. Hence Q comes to 1.4 angstrom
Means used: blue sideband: 13.3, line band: 11.8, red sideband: 11.4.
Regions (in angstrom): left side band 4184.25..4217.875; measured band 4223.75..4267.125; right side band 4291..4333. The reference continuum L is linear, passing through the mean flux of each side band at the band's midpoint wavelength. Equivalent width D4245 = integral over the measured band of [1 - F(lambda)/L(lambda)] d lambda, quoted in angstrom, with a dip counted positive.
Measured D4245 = 1.3 angstrom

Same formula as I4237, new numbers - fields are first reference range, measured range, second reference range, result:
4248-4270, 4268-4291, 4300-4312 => -2.4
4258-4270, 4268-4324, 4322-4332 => 6.8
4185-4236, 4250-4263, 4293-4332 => 0.0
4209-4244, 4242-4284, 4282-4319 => -1.8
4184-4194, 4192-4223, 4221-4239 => -2.1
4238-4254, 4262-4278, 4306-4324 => 0.4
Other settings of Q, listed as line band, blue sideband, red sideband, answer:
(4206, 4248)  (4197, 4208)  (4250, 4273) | -0.3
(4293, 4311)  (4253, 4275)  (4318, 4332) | 4.6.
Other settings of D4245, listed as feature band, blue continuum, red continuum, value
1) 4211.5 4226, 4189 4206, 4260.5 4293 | 0.1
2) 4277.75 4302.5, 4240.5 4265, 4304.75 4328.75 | 0.7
